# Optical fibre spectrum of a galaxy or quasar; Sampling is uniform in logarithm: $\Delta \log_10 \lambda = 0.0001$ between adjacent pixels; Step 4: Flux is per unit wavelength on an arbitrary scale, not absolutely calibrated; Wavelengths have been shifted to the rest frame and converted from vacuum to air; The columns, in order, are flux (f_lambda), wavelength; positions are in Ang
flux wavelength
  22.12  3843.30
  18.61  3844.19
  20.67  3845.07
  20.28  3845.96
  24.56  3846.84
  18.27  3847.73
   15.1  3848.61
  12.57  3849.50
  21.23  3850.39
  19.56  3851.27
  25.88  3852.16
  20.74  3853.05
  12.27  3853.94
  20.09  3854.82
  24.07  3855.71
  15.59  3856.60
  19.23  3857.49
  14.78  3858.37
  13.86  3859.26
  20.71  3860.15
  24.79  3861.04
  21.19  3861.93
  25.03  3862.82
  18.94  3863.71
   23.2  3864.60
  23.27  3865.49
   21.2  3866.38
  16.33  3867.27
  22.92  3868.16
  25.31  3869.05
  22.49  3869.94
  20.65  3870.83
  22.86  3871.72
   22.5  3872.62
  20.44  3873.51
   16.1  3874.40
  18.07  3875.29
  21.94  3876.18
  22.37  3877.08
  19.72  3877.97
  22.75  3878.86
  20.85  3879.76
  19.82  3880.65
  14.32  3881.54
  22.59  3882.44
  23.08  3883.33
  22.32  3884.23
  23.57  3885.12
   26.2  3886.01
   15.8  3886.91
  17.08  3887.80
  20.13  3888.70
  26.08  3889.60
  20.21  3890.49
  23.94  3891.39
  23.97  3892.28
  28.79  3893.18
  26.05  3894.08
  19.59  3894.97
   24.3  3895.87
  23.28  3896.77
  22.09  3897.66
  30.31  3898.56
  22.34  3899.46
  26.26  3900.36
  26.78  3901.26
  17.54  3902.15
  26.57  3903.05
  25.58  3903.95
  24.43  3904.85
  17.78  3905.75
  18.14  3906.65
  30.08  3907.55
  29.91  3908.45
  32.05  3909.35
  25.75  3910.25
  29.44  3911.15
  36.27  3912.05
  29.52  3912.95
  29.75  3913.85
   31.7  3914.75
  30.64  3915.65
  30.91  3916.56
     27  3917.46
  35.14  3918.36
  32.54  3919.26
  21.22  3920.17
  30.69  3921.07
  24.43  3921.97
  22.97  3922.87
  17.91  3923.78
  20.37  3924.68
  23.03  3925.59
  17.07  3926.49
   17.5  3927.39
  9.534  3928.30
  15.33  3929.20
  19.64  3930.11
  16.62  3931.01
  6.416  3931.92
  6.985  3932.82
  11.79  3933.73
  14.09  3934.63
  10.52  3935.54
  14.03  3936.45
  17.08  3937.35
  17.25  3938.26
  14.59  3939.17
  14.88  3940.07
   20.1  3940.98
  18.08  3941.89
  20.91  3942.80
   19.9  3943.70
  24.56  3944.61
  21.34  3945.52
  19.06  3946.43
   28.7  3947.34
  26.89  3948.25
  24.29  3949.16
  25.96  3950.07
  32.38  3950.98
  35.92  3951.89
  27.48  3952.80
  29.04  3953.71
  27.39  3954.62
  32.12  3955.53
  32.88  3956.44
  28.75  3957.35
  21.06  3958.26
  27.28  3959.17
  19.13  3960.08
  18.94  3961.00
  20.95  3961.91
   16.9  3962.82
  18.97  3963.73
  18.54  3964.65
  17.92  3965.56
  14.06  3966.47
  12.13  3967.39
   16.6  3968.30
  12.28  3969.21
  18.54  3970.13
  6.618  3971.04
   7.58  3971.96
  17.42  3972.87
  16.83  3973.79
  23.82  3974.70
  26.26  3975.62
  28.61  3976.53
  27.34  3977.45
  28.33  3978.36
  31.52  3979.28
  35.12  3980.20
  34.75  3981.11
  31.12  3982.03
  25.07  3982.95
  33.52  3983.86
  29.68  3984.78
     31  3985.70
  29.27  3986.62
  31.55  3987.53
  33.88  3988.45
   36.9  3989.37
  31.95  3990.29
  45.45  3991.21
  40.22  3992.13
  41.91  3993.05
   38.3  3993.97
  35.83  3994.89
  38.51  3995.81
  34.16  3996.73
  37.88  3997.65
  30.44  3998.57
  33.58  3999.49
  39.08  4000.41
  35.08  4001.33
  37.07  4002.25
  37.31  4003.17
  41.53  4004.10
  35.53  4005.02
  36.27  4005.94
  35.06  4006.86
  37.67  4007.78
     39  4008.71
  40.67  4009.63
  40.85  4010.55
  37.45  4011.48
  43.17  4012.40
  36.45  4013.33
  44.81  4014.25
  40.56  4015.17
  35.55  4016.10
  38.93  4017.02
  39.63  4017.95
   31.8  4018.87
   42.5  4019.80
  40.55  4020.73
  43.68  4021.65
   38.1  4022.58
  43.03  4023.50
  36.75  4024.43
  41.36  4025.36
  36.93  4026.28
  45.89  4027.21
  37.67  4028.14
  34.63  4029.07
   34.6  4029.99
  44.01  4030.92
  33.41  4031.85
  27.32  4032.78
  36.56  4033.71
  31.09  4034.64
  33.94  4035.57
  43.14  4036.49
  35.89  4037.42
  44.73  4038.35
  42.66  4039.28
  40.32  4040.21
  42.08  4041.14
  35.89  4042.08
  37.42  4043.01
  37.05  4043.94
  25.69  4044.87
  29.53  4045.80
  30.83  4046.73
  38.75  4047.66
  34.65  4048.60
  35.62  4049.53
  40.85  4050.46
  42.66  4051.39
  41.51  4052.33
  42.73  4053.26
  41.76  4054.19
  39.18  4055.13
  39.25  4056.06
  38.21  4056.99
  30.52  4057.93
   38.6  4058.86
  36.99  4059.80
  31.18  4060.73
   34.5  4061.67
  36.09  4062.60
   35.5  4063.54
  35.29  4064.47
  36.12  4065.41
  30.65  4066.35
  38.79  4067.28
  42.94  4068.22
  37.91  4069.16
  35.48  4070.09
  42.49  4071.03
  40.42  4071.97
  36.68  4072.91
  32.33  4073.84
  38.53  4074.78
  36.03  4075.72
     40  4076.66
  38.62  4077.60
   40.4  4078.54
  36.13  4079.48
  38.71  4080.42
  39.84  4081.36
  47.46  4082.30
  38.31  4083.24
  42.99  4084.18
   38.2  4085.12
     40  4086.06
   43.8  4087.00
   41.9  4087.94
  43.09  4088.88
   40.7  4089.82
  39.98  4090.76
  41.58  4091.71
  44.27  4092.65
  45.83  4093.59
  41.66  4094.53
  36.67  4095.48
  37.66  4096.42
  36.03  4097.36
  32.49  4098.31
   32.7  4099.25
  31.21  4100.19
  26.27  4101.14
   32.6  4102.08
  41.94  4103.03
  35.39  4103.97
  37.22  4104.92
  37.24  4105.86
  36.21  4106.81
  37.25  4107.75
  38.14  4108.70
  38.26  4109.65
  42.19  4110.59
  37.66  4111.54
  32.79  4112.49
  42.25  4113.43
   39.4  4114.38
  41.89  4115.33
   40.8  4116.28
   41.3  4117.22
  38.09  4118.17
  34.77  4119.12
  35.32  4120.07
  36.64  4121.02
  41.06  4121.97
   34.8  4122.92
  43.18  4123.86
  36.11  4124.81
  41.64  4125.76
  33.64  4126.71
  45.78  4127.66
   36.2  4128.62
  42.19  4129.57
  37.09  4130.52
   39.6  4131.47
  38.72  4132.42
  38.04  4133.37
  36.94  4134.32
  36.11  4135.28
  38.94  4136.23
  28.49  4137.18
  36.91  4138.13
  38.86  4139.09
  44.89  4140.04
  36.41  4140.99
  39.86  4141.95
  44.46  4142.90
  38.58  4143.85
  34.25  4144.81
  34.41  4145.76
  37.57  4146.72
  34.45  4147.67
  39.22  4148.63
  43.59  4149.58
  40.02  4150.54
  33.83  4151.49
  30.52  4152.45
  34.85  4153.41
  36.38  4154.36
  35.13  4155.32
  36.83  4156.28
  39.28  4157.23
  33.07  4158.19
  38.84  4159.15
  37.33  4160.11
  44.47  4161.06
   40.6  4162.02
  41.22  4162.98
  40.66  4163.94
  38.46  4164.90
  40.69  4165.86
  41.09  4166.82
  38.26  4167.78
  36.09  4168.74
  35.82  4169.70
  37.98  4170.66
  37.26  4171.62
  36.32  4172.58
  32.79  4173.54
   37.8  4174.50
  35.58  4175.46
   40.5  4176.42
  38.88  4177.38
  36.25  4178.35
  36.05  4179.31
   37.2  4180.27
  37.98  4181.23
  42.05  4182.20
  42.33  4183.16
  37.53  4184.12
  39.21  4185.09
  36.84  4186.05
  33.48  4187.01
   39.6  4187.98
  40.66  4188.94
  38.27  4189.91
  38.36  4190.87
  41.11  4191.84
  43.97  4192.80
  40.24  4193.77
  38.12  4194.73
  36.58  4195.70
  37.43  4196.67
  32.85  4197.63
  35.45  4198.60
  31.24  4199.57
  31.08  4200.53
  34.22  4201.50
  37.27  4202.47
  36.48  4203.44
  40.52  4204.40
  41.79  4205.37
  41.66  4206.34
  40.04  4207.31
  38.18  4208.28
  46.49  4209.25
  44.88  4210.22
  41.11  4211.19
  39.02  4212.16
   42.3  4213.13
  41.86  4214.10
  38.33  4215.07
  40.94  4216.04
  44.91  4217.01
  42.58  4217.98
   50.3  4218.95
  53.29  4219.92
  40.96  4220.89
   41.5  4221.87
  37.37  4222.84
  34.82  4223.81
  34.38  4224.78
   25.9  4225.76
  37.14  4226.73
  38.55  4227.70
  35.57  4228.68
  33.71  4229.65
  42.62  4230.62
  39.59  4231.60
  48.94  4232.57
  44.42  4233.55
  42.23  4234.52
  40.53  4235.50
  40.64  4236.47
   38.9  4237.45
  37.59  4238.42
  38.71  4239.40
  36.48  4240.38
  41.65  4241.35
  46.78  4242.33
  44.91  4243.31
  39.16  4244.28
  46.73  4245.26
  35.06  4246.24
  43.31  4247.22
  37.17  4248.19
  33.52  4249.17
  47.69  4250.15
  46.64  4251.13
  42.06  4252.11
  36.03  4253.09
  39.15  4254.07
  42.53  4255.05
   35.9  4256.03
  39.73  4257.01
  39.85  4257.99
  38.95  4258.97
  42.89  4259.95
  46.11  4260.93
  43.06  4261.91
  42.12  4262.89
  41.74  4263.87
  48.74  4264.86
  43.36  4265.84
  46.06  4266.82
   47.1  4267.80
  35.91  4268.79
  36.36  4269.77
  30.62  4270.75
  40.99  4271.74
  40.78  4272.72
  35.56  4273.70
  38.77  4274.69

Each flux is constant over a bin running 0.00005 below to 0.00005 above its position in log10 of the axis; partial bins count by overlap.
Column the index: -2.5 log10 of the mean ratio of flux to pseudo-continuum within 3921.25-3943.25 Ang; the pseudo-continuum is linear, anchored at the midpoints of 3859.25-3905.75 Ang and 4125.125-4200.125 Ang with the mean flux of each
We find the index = 0.45 mag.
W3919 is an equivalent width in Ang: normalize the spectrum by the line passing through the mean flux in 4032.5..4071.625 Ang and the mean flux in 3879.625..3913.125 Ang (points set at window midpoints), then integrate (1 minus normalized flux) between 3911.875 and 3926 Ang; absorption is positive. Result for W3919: -1.0 Ang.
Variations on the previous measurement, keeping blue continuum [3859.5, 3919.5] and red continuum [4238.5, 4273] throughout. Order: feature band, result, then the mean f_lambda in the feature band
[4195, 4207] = 0.63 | 36.5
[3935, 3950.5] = 3.85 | 19.8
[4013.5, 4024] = -3.47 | 39.8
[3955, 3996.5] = 2.41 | 26.4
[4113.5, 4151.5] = -3.45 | 38.4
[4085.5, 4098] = -2.82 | 40.9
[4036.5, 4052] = -3.11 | 37.4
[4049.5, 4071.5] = -4.05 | 37.7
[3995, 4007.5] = -3.08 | 36.3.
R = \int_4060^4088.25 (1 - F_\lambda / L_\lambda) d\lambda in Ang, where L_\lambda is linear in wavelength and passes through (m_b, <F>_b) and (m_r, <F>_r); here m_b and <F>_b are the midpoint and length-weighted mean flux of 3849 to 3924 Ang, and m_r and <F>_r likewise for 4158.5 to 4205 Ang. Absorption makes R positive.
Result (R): -4.9 Ang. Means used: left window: 23.1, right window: 38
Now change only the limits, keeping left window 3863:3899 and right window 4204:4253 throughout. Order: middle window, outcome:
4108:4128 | -2.3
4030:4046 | -3.2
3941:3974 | 5.6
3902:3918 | -2.8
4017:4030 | -4.2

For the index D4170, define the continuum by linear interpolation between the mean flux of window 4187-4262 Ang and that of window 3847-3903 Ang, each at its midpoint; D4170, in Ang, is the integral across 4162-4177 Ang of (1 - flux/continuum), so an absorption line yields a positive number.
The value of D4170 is -0.5 Ang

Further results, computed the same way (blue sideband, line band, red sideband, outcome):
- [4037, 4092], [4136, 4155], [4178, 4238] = 0.77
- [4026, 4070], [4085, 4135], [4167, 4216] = -1.08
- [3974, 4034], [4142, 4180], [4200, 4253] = 1.36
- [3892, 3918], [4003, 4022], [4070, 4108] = -3.12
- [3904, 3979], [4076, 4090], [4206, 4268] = -4.22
